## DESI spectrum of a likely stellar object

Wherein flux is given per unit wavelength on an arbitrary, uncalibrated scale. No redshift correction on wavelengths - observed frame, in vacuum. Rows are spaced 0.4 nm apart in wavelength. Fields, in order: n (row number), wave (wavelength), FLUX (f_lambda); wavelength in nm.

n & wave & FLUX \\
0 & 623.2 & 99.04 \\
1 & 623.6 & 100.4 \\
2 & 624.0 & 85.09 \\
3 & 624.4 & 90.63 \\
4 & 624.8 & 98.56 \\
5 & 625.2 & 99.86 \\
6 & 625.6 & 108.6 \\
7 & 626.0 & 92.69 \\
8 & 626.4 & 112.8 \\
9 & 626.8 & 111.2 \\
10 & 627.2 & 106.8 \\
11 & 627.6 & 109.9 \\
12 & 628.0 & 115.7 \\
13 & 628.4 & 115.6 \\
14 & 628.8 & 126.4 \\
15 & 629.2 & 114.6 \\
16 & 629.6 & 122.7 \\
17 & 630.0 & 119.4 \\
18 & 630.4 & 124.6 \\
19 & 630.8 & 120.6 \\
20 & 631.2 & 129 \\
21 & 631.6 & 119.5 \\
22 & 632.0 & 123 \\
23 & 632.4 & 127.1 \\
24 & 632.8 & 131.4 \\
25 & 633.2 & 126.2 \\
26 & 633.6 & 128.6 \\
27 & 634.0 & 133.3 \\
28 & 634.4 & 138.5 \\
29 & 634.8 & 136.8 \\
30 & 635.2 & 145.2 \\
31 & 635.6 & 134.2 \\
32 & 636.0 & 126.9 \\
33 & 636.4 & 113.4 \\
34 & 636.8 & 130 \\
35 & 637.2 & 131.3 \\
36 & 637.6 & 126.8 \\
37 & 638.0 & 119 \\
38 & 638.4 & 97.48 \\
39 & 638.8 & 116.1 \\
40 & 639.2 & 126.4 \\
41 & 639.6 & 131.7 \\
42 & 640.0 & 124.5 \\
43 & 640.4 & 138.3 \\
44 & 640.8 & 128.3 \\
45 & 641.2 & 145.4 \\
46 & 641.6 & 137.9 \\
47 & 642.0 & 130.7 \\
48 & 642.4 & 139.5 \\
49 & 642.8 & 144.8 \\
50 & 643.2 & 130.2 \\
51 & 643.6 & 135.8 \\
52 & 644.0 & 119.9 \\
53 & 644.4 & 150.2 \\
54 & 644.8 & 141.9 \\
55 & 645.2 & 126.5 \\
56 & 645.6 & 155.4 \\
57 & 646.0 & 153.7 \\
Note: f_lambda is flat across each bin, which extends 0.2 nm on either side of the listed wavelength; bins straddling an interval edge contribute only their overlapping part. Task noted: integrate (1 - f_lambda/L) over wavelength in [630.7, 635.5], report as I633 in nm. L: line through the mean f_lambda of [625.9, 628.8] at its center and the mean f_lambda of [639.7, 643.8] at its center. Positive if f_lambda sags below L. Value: -0.37 nm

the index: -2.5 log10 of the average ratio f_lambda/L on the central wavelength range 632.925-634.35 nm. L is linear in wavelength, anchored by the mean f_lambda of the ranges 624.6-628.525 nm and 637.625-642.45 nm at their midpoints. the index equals -0.11 mag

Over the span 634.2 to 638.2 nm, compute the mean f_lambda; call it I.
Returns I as 130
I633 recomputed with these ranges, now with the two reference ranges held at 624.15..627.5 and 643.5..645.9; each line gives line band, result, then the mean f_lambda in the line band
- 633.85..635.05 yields -0.176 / 137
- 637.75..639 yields 0.151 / 111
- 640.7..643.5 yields -0.062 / 137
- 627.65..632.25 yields -0.423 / 121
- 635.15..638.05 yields -0.109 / 128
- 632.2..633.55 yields -0.140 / 128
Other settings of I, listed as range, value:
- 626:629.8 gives 114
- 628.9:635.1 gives 127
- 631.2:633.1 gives 126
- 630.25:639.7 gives 127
